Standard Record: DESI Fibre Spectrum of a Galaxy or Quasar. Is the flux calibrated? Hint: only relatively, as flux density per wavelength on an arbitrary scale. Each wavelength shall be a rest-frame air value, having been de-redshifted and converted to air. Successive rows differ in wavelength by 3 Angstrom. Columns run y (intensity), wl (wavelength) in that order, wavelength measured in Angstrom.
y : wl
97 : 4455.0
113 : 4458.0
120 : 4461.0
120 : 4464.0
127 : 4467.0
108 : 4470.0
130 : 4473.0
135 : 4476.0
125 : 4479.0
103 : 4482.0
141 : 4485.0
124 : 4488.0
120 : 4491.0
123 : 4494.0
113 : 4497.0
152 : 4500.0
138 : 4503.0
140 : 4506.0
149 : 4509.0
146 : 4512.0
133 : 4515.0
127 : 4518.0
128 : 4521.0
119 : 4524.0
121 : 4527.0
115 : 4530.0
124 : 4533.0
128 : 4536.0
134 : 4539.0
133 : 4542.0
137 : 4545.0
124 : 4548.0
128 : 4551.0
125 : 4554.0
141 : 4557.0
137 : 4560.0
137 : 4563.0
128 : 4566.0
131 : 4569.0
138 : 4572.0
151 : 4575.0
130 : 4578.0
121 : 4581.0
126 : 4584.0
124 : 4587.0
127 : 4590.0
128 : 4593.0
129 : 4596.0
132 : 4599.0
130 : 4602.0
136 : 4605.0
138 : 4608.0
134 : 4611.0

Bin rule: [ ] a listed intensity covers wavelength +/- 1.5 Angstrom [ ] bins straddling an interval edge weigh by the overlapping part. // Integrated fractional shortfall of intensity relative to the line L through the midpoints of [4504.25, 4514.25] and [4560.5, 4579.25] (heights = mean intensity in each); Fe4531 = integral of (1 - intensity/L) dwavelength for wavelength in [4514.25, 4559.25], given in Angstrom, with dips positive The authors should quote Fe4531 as 4.0 Angstrom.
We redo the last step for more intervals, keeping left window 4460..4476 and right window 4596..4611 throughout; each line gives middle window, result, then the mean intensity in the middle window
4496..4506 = -0.89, 136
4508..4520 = -1.12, 138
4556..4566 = -0.51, 137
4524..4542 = 0.43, 125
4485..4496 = -0.02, 124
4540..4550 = -0.20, 131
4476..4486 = -0.04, 124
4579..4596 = 0.84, 126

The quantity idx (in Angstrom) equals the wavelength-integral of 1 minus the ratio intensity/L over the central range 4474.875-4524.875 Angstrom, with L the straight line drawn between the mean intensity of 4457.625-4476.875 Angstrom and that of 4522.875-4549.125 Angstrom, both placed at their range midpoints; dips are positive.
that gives -2.6 Angstrom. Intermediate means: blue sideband 122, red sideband 126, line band 130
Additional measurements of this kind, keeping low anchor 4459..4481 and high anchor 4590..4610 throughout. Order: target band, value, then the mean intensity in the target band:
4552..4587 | -0.8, 133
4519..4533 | 0.6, 121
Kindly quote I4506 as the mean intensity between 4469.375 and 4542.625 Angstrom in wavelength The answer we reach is 129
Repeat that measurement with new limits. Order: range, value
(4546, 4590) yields 131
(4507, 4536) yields 129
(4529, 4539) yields 124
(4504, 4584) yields 132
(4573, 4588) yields 131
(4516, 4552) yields 127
